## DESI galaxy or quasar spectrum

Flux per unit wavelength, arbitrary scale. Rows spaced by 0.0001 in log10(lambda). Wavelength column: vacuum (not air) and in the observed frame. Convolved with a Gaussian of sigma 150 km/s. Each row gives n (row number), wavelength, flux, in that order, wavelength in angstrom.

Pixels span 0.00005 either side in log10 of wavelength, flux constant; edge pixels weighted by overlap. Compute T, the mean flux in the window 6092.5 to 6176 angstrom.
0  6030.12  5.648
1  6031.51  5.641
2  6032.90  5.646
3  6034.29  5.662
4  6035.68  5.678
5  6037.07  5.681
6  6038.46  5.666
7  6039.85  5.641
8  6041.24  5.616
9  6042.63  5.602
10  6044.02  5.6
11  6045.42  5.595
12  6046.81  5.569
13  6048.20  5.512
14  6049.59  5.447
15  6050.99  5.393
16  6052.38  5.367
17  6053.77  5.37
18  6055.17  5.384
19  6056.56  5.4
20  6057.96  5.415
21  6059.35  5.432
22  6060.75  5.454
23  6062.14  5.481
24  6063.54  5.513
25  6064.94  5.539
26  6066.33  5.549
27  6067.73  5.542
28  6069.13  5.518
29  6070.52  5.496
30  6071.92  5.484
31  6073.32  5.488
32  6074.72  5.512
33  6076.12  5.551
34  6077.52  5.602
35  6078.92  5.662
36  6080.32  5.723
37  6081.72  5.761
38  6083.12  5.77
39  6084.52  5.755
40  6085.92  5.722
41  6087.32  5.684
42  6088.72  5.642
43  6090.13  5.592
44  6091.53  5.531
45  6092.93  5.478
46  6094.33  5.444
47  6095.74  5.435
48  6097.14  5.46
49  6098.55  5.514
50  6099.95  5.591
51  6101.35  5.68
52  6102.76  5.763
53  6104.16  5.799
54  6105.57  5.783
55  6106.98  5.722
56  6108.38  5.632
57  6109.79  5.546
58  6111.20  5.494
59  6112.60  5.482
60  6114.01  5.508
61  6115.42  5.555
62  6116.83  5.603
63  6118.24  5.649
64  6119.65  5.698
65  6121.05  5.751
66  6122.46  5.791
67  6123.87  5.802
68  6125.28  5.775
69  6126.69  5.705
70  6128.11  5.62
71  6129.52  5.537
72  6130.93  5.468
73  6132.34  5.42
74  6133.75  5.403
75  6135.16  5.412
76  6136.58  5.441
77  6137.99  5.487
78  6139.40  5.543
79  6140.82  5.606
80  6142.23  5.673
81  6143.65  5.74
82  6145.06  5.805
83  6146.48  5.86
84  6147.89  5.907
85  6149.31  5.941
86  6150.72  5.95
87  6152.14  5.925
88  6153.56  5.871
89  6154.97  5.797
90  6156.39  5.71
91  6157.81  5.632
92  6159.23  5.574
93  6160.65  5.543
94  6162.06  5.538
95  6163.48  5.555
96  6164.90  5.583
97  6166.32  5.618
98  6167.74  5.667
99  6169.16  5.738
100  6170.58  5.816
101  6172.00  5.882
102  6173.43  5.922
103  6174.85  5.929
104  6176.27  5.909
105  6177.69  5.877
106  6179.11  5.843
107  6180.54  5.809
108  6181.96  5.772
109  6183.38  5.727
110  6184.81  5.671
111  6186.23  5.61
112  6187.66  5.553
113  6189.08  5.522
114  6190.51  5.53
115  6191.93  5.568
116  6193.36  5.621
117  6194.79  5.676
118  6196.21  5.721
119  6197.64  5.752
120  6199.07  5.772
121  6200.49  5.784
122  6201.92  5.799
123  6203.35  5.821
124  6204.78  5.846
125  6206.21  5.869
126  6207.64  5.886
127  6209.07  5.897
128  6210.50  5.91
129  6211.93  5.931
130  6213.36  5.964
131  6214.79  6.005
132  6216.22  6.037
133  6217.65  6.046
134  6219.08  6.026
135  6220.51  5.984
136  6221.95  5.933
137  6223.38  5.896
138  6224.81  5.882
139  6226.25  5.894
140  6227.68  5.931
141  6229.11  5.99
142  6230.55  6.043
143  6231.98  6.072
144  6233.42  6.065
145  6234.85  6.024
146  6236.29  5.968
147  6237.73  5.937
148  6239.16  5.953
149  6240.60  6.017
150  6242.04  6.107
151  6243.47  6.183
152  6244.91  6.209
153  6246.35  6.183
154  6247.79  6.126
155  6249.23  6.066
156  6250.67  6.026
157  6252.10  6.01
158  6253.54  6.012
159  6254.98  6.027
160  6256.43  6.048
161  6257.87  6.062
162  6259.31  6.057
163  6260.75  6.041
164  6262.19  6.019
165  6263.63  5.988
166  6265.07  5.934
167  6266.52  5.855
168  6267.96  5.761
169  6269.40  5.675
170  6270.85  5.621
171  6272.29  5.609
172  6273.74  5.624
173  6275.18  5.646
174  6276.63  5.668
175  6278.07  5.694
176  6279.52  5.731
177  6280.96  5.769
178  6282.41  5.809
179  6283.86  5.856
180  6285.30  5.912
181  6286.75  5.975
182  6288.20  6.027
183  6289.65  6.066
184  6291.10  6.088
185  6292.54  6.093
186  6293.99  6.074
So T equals 5.66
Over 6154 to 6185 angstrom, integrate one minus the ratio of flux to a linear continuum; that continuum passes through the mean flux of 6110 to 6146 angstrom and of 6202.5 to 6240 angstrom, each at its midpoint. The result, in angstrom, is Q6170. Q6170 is 0.1 angstrom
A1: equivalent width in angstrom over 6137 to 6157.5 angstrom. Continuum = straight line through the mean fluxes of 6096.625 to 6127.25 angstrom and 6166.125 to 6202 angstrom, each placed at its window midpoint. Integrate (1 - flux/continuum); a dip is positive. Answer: -0.3 angstrom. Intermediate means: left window 5.65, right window 5.73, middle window 5.77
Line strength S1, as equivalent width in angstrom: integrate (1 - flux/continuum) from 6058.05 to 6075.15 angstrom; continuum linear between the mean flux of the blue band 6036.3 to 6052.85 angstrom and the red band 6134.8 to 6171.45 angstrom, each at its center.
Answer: 0.3 angstrom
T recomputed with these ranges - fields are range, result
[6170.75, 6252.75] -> 5.89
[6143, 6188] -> 5.76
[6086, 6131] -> 5.62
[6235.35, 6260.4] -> 6.06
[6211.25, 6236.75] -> 5.98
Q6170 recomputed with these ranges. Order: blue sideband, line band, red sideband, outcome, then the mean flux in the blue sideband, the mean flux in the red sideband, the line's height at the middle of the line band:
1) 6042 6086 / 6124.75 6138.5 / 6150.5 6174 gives 0.33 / 5.53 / 5.72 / 5.66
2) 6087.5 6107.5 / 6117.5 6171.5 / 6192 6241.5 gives 0.46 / 5.6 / 5.91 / 5.72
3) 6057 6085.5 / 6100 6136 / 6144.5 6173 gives 0.24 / 5.56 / 5.75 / 5.66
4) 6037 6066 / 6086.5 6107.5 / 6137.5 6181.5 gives 0.01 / 5.51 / 5.75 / 5.61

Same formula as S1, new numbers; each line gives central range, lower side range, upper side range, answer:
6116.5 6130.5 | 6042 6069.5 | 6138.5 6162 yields 0.0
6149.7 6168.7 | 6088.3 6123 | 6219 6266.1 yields 0.2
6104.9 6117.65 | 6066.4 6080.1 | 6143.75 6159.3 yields 0.2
